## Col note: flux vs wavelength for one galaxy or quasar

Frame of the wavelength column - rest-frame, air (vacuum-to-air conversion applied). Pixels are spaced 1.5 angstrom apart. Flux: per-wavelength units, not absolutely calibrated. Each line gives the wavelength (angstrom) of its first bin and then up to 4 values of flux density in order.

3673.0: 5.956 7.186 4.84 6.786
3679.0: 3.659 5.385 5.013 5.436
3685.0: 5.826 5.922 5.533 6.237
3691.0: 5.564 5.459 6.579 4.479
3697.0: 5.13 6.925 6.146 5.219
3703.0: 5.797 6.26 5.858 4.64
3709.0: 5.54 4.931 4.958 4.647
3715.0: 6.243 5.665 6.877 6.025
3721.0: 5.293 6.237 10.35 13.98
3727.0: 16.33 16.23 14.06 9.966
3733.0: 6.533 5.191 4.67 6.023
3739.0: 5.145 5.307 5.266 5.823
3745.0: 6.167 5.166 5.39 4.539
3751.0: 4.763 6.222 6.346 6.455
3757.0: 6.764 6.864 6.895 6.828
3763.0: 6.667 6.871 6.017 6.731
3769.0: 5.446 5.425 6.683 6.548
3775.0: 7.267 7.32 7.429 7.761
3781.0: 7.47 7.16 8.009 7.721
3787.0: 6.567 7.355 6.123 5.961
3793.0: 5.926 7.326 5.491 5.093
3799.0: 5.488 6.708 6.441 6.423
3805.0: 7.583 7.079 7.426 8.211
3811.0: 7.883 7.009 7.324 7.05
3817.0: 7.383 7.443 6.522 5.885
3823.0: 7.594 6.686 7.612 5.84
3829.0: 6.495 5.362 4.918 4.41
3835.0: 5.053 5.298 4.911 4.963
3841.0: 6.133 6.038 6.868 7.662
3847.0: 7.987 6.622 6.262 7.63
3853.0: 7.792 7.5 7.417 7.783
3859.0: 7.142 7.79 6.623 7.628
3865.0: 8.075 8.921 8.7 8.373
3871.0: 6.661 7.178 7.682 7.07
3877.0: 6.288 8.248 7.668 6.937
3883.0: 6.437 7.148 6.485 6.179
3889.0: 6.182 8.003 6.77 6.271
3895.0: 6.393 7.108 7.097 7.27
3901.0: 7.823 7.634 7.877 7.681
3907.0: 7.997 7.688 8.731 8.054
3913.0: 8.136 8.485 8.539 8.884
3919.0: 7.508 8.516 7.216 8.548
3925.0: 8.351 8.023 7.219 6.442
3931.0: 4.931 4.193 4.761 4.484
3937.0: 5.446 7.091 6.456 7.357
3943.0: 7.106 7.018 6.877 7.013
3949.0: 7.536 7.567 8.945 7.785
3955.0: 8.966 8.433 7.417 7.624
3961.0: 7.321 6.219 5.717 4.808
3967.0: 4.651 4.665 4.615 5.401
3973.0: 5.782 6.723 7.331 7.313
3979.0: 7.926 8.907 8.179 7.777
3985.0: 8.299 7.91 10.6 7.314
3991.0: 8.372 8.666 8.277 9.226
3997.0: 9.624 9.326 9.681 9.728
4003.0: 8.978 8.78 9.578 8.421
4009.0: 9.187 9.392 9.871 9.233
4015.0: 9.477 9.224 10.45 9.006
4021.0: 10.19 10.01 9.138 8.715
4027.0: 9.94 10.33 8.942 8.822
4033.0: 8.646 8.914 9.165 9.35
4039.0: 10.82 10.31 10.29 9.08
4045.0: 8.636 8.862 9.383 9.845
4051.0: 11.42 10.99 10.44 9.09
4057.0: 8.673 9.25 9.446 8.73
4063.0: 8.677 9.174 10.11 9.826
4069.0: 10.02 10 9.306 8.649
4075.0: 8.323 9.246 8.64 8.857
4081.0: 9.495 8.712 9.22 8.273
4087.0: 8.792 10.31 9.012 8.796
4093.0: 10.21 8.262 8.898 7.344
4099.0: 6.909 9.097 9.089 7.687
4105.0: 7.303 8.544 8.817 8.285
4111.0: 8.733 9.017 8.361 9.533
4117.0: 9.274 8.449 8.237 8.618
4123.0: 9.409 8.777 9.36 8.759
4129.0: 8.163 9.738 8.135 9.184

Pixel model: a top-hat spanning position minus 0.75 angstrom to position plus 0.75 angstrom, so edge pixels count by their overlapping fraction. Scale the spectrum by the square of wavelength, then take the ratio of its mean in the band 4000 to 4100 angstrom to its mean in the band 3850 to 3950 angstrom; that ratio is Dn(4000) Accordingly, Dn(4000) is 1.4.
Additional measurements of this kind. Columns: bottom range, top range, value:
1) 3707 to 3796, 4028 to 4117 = 1.56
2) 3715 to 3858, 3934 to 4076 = 1.38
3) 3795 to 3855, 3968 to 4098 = 1.52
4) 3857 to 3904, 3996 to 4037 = 1.38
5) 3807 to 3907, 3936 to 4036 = 1.24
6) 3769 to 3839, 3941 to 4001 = 1.24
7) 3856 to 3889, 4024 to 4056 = 1.42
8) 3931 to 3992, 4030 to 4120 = 1.39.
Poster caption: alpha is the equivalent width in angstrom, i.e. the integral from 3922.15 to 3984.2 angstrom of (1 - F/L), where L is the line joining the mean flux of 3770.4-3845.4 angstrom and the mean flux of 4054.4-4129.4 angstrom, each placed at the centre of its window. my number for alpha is 7.66 angstrom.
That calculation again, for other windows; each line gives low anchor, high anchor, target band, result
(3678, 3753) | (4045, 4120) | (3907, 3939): 2.8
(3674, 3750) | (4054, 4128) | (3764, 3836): 4.3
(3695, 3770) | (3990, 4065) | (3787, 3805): 2.5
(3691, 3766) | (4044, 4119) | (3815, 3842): 4.7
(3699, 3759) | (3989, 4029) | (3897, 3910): 1.0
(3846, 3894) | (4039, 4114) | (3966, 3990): 3.5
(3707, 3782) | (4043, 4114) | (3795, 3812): 1.4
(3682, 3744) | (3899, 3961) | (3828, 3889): 3.0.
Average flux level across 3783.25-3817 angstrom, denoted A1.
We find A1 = 6.84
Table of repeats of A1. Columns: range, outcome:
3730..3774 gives 6.23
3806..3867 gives 6.83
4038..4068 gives 9.65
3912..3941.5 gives 7.03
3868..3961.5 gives 7.29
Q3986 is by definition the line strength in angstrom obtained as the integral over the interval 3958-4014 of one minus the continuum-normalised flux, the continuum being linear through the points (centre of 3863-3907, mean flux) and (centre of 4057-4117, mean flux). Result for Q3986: 1.8 angstrom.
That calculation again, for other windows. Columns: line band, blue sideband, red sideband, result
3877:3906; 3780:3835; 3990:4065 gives 2.3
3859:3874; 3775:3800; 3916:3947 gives -2.0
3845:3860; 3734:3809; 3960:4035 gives -0.7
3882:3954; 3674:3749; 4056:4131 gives 5.7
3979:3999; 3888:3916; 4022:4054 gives 0.6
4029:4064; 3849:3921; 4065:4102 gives -3.0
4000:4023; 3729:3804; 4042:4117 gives -2.5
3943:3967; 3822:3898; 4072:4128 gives 1.3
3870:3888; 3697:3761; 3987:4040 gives 2.4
